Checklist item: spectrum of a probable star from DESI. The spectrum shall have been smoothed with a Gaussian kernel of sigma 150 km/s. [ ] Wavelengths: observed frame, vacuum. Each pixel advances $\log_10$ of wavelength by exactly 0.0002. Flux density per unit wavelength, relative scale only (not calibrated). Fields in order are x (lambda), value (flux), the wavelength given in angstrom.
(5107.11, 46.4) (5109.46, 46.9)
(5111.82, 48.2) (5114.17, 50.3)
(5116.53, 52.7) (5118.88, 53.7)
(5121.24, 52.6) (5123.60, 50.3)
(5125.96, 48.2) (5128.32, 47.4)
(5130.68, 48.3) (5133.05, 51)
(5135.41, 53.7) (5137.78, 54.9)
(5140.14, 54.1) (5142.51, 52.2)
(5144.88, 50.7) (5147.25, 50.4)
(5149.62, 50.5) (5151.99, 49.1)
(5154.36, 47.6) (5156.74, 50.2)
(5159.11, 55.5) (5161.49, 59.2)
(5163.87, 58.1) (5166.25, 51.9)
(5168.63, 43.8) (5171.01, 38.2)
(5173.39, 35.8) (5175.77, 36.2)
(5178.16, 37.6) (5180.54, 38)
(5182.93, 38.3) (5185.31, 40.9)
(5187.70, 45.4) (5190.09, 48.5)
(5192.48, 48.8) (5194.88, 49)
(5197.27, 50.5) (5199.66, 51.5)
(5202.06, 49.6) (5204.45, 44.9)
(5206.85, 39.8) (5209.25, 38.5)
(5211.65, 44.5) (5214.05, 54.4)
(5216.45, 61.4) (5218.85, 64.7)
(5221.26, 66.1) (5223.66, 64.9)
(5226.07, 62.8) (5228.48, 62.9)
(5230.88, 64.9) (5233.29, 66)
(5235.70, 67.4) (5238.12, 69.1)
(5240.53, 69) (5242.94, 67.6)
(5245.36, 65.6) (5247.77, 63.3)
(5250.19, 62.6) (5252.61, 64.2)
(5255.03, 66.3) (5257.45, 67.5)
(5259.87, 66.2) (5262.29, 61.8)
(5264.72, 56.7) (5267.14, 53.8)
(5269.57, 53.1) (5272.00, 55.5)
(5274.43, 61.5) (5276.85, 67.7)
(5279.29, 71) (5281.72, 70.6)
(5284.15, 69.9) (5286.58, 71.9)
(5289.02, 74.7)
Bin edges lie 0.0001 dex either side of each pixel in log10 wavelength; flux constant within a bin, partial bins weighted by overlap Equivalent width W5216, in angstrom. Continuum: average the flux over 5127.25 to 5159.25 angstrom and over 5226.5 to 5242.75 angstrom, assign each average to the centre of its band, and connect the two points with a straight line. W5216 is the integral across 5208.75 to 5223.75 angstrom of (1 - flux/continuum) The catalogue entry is 1.63 angstrom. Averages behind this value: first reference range 51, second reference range 66.5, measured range 56.6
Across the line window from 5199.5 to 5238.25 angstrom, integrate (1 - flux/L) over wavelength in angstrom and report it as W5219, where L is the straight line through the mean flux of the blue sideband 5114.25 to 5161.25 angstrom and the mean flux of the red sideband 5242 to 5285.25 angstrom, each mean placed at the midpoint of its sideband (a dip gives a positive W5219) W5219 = 1.5 angstrom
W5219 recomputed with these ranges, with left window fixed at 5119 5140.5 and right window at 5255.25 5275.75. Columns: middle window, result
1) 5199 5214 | 2.9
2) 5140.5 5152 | 0.3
